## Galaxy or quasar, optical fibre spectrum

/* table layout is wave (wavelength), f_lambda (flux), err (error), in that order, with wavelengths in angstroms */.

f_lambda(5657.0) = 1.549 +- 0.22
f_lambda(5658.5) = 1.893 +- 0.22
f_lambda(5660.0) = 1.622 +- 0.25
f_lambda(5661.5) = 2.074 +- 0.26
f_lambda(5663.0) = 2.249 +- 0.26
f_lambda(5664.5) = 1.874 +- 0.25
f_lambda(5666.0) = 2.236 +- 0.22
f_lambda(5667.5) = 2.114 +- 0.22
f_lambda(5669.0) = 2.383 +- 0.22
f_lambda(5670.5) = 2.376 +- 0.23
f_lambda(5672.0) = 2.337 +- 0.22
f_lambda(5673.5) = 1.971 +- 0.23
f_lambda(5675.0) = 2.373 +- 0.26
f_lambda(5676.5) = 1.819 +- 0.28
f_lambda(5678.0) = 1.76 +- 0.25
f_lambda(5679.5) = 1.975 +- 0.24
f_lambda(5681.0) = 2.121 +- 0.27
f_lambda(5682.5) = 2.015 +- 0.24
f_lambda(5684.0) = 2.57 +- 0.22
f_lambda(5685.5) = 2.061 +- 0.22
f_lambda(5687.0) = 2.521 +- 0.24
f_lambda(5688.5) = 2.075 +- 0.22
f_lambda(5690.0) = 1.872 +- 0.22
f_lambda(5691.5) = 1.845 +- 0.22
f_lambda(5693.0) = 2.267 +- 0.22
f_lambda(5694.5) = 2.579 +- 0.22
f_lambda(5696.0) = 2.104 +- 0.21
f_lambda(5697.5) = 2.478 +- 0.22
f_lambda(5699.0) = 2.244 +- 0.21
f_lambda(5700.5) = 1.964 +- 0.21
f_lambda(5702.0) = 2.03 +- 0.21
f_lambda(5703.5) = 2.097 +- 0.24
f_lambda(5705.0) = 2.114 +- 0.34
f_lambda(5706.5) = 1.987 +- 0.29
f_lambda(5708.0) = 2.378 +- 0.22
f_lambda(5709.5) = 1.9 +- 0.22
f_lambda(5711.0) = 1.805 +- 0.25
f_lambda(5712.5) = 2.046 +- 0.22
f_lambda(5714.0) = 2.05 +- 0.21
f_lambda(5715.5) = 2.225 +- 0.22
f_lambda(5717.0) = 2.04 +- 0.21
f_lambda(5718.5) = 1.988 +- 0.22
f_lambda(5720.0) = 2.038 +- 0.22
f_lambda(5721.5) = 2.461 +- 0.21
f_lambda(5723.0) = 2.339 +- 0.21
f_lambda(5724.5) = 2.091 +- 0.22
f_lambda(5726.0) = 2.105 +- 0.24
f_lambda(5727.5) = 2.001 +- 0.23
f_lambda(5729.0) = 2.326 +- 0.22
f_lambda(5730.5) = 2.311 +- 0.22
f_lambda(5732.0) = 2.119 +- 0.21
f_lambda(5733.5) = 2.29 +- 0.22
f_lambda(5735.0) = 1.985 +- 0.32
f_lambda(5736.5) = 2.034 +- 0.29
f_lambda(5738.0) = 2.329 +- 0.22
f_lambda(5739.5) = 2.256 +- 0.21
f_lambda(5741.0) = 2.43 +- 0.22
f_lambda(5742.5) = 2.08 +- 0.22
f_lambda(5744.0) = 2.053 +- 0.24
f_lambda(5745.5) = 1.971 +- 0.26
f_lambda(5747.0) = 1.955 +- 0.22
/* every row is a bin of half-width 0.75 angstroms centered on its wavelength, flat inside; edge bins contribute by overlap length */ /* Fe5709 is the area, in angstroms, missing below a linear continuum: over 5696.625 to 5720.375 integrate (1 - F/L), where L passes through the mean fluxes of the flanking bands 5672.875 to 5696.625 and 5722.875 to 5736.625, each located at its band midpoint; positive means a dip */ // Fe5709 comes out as 0.6 angstroms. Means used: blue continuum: 2.12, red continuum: 2.16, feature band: 2.09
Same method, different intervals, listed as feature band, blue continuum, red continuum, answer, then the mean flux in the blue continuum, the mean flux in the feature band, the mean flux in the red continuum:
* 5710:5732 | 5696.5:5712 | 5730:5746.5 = 0.04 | 2.1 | 2.13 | 2.16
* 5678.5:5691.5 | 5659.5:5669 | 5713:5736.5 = -0.18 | 2.07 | 2.13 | 2.15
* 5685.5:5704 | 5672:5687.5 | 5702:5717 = -0.68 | 2.12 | 2.17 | 2.06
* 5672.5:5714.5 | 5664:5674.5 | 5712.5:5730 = 1.25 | 2.2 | 2.11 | 2.15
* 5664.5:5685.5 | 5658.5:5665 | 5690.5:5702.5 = -1.08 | 1.95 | 2.14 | 2.19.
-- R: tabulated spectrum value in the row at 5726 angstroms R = 2.105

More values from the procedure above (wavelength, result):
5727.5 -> 2.001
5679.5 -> 1.975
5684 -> 2.57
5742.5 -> 2.08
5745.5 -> 1.971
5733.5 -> 2.29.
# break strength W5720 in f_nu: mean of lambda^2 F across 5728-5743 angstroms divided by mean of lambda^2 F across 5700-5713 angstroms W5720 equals 1.10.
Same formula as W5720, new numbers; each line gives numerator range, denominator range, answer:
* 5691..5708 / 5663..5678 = 1.02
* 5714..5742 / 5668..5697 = 1.03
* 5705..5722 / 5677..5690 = 0.99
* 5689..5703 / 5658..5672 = 1.03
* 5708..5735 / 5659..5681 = 1.04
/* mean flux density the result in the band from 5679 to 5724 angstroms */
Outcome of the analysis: 2.14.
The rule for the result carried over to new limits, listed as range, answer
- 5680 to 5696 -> 2.19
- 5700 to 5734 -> 2.12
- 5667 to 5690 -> 2.16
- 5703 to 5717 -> 2.06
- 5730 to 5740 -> 2.18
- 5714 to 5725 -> 2.16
